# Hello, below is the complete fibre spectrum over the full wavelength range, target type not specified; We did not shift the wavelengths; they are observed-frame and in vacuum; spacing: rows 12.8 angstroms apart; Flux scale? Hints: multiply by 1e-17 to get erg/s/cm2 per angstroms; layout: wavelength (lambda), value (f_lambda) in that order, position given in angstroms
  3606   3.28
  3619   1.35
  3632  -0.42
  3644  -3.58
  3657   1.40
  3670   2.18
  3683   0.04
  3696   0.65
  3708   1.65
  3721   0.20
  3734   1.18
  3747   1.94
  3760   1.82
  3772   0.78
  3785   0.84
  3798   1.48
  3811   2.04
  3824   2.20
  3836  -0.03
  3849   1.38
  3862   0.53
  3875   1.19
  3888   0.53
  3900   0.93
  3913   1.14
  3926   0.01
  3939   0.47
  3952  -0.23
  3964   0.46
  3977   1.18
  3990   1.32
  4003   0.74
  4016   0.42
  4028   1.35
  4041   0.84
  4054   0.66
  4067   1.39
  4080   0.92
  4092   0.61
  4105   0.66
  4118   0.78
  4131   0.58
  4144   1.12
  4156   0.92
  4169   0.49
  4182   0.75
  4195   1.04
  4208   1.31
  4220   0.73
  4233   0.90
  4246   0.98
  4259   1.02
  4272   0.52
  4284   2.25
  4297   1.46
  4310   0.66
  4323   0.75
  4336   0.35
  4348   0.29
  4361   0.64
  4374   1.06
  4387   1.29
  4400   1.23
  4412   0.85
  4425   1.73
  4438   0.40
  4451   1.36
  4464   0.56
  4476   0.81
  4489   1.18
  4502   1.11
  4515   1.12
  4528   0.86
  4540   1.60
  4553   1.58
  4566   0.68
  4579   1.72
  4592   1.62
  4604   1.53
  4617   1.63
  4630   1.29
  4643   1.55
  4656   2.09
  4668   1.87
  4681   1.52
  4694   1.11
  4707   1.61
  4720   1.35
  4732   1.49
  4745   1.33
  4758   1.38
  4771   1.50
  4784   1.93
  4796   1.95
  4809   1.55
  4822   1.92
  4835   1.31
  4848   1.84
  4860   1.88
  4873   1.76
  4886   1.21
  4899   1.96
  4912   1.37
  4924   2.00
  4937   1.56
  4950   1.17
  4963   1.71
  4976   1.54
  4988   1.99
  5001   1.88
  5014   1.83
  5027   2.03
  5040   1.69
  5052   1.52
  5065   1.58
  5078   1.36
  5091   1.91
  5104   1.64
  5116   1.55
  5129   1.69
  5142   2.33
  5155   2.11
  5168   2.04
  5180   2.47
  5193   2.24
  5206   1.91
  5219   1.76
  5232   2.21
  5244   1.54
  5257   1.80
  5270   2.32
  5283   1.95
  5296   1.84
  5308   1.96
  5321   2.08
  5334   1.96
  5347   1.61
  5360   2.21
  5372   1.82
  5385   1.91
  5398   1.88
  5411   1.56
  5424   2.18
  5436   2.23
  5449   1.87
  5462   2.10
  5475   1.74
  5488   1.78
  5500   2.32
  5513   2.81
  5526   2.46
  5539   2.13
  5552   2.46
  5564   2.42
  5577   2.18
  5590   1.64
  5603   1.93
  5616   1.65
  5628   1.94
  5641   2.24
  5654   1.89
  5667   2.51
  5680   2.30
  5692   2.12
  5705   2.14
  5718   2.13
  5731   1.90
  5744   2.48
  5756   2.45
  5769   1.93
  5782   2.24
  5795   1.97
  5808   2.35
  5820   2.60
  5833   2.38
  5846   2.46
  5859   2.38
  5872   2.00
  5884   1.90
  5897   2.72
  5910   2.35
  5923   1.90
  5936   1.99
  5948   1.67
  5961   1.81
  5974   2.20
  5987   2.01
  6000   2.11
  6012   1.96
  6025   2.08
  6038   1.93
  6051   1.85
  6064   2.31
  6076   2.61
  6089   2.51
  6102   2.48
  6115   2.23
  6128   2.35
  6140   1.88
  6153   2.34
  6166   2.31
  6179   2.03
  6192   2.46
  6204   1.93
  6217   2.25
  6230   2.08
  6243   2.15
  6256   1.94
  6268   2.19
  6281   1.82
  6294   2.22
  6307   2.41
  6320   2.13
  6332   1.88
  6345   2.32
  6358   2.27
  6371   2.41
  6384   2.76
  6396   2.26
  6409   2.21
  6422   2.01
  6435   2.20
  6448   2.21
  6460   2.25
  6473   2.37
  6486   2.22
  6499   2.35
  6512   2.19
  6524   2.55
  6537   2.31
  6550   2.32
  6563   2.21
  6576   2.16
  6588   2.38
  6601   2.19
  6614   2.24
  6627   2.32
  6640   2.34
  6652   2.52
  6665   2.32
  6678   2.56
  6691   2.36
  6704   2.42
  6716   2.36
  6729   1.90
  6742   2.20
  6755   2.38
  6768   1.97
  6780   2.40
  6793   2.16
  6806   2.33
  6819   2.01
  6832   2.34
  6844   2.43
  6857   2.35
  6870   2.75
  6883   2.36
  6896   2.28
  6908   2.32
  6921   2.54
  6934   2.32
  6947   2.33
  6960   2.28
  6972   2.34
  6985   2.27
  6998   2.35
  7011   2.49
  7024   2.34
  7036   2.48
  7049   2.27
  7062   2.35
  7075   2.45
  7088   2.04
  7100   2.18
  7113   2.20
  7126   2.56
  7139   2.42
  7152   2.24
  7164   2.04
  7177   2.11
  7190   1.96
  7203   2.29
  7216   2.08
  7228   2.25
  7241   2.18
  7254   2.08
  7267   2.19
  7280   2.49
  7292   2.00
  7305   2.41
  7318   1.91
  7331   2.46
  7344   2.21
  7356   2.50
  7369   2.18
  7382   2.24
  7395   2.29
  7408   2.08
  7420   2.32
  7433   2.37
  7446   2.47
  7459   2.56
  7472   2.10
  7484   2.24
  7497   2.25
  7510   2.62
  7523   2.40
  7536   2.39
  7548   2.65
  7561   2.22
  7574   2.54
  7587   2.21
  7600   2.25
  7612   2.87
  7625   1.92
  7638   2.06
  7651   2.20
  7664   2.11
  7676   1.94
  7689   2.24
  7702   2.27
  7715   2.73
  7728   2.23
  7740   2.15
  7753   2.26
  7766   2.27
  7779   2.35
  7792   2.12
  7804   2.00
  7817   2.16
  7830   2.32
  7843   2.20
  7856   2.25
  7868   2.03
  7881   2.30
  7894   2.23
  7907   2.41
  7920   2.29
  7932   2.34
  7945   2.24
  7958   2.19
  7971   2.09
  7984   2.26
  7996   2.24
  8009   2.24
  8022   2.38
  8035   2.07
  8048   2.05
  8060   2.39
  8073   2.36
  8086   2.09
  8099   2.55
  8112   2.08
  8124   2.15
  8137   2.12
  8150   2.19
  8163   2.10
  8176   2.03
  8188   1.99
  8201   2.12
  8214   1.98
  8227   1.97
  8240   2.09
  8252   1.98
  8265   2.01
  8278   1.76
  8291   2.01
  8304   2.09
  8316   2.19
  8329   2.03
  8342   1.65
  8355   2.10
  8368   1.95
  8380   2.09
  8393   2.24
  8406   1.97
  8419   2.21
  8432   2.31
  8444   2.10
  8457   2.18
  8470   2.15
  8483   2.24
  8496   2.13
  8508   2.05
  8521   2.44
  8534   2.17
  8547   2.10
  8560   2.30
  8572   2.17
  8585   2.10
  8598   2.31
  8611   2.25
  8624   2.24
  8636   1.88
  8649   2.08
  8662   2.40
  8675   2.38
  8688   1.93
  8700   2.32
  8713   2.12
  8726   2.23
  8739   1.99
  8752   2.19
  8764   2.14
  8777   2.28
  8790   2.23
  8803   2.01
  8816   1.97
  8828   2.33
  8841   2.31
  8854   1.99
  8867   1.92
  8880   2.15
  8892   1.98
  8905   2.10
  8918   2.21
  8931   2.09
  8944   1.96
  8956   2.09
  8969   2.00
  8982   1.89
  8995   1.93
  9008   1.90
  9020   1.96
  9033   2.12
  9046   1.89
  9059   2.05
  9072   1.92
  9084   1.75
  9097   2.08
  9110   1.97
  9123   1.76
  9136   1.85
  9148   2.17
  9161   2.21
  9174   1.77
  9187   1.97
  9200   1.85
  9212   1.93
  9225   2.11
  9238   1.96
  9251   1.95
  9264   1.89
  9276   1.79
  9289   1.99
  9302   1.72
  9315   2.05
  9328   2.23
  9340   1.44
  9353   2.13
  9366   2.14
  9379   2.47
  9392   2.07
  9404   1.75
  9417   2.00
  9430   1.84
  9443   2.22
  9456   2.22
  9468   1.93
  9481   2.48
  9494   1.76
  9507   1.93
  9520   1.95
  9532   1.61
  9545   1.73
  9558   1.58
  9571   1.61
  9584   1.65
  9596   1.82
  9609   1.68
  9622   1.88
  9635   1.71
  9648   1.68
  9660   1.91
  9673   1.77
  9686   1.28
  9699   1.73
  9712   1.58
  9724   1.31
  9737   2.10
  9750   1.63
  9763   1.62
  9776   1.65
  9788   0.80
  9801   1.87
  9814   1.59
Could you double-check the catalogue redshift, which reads 0.149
